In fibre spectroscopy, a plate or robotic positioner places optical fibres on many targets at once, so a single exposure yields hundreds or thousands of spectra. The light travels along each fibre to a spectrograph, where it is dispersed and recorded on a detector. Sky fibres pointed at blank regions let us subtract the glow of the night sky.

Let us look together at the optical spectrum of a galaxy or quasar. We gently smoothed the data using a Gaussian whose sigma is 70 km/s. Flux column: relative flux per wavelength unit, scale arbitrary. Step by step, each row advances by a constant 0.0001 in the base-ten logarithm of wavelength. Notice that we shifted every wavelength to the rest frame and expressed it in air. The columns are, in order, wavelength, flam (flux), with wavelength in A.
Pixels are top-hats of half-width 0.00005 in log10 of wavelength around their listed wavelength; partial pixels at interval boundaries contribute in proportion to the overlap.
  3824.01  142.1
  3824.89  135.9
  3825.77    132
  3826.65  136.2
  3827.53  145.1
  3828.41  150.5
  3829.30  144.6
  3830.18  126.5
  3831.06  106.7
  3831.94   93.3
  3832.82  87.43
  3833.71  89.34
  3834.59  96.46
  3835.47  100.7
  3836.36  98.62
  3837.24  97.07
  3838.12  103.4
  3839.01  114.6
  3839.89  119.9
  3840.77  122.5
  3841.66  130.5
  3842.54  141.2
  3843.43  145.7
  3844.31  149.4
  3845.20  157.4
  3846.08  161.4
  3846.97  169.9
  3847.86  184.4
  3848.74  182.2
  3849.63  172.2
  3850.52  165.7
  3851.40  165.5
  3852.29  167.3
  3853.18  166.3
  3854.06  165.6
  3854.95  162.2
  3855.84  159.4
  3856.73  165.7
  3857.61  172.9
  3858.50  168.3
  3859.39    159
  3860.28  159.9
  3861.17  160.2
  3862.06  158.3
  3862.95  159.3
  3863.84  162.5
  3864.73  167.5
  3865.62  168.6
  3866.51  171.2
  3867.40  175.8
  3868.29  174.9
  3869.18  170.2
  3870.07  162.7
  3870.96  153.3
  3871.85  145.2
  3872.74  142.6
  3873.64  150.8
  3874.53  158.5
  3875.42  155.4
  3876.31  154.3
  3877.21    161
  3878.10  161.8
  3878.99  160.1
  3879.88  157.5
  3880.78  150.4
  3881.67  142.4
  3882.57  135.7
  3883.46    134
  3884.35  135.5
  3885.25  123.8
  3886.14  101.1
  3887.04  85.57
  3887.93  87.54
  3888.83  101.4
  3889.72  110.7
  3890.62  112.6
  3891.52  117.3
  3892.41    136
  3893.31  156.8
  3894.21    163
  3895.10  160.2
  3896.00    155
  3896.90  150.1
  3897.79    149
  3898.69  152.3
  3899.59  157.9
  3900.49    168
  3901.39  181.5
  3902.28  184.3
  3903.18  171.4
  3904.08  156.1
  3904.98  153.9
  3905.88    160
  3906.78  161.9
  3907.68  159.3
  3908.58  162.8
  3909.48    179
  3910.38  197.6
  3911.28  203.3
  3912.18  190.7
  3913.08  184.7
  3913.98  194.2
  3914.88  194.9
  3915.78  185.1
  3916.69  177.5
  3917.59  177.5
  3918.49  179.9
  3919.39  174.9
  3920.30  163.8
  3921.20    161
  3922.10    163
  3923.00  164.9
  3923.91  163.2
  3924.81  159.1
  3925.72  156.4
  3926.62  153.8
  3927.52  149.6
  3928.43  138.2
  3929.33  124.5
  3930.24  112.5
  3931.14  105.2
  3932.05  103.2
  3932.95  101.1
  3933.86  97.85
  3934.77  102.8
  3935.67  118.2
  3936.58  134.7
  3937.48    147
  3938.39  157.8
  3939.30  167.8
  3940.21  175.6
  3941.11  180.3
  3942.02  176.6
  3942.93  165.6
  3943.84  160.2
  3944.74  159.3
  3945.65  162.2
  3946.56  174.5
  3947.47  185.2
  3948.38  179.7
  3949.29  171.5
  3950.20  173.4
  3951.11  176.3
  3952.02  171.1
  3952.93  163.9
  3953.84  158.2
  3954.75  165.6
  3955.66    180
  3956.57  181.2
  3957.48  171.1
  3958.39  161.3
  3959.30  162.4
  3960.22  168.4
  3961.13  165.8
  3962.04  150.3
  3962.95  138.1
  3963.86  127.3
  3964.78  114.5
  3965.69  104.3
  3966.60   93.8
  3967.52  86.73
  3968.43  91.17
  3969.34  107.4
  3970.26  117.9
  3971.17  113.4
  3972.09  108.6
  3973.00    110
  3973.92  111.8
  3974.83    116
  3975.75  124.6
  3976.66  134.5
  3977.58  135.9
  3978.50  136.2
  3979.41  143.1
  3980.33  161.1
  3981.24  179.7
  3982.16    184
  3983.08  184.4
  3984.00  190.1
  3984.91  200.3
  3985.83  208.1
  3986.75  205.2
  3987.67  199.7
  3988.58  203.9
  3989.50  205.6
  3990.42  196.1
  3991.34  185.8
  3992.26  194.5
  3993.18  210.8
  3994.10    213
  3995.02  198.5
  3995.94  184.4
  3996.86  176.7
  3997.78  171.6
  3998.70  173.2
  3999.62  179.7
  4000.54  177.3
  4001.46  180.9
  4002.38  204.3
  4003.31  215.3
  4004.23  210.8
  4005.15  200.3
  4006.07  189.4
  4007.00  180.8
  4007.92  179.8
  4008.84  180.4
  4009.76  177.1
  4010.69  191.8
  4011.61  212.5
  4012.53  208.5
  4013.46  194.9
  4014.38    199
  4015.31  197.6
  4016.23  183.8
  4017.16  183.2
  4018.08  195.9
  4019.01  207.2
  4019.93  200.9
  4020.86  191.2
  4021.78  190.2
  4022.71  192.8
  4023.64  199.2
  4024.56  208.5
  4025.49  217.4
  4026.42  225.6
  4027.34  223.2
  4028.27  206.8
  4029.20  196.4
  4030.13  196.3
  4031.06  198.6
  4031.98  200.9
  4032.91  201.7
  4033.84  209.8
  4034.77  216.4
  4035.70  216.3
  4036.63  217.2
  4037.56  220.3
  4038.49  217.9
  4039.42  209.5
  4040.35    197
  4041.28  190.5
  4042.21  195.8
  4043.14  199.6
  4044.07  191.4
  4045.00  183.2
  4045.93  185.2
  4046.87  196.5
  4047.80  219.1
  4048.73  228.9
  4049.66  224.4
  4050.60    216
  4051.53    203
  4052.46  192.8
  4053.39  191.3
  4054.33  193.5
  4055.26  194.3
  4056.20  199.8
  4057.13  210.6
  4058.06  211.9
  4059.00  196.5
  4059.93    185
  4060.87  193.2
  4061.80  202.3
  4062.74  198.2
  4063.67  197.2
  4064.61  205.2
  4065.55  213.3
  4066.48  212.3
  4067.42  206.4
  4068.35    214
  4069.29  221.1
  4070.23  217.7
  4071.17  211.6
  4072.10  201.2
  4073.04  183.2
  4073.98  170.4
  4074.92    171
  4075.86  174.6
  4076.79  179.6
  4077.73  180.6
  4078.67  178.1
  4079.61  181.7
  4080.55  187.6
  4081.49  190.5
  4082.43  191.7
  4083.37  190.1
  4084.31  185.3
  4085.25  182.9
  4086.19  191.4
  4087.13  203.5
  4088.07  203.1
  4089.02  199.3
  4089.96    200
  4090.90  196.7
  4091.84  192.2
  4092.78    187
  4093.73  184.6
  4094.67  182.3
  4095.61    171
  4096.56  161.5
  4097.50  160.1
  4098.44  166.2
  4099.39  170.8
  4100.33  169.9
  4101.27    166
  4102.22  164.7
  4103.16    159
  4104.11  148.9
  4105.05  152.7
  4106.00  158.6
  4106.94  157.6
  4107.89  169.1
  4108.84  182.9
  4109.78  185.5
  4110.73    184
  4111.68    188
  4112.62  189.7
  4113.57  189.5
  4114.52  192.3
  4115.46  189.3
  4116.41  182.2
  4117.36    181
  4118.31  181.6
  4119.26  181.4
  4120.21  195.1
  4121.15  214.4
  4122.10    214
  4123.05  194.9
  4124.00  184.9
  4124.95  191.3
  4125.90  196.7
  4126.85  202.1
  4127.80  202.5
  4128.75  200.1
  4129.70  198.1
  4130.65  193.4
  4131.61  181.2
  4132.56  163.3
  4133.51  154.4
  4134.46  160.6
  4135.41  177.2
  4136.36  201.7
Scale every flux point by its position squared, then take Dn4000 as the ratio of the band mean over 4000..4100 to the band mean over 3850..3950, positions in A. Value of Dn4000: 1.36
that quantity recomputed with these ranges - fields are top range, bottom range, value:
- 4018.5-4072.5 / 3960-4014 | 1.26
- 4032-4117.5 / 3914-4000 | 1.29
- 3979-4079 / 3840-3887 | 1.38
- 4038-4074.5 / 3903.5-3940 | 1.39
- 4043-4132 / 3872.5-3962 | 1.33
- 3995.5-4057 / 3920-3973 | 1.42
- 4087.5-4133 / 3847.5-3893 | 1.37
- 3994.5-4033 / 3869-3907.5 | 1.42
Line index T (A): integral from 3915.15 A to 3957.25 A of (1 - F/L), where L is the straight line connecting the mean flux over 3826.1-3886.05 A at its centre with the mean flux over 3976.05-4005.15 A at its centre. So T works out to 3.2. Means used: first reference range 147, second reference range 185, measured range 157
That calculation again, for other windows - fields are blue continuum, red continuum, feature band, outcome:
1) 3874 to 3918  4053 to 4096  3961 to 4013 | 2.8 A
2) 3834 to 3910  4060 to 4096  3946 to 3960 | -0.4 A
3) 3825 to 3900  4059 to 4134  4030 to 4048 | -2.7 A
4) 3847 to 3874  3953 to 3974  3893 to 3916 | -2.8 A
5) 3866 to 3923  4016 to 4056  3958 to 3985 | 6.8 A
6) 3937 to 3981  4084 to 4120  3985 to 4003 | -4.4 A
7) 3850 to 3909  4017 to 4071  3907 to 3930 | -0.7 A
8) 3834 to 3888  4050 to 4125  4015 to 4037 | -3.2 A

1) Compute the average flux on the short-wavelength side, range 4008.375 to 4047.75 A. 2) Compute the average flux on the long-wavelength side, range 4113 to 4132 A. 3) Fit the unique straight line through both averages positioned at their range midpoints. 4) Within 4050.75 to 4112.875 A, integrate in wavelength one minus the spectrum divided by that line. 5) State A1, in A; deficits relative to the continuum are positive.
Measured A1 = 2.9 A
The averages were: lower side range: 201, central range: 187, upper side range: 193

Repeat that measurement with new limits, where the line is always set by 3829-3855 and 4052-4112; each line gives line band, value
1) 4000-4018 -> -2.3 A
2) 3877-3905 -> 0.7 A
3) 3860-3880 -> -2.6 A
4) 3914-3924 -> -1.5 A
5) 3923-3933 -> 1.2 A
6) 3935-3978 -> 3.6 A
